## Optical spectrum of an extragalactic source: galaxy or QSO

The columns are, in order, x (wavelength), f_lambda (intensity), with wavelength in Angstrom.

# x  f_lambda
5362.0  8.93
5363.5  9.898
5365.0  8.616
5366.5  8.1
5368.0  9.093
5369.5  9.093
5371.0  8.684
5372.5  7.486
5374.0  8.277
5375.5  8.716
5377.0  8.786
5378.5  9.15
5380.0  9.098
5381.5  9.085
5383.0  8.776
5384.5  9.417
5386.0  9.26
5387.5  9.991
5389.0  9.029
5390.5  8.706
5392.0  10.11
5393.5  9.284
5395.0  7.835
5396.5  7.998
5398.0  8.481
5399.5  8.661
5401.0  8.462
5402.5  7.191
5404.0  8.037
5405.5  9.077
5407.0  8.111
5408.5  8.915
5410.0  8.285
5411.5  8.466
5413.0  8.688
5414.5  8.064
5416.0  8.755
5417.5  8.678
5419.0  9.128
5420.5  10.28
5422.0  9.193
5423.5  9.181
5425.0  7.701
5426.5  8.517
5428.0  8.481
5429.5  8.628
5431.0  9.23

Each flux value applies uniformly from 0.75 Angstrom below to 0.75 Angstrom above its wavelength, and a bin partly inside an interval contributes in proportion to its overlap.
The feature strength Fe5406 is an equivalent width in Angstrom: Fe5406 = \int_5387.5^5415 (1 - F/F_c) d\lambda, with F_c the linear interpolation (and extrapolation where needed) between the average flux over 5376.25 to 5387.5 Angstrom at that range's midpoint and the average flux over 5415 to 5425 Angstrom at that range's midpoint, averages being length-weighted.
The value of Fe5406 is 1.62 Angstrom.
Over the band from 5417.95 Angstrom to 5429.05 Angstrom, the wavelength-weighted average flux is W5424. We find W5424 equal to 8.91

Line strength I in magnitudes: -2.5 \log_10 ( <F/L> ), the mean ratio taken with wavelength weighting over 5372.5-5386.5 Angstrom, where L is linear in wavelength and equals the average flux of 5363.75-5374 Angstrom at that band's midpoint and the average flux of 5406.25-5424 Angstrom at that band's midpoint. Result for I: -0.03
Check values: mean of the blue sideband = 8.56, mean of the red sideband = 8.81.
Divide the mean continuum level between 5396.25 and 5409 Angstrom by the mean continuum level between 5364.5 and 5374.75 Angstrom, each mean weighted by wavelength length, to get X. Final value 1.0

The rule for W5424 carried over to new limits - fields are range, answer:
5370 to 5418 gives 8.68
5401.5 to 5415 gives 8.32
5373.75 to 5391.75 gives 9.08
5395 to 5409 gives 8.29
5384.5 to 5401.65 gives 8.92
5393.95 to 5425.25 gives 8.55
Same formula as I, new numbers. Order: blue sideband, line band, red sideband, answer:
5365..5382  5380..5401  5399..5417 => -0.05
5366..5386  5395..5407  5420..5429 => 0.07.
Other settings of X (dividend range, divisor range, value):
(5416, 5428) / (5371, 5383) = 1.03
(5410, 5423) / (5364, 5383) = 1.02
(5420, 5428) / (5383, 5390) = 0.95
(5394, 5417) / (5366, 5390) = 0.94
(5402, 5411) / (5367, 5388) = 0.93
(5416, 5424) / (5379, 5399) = 1.03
